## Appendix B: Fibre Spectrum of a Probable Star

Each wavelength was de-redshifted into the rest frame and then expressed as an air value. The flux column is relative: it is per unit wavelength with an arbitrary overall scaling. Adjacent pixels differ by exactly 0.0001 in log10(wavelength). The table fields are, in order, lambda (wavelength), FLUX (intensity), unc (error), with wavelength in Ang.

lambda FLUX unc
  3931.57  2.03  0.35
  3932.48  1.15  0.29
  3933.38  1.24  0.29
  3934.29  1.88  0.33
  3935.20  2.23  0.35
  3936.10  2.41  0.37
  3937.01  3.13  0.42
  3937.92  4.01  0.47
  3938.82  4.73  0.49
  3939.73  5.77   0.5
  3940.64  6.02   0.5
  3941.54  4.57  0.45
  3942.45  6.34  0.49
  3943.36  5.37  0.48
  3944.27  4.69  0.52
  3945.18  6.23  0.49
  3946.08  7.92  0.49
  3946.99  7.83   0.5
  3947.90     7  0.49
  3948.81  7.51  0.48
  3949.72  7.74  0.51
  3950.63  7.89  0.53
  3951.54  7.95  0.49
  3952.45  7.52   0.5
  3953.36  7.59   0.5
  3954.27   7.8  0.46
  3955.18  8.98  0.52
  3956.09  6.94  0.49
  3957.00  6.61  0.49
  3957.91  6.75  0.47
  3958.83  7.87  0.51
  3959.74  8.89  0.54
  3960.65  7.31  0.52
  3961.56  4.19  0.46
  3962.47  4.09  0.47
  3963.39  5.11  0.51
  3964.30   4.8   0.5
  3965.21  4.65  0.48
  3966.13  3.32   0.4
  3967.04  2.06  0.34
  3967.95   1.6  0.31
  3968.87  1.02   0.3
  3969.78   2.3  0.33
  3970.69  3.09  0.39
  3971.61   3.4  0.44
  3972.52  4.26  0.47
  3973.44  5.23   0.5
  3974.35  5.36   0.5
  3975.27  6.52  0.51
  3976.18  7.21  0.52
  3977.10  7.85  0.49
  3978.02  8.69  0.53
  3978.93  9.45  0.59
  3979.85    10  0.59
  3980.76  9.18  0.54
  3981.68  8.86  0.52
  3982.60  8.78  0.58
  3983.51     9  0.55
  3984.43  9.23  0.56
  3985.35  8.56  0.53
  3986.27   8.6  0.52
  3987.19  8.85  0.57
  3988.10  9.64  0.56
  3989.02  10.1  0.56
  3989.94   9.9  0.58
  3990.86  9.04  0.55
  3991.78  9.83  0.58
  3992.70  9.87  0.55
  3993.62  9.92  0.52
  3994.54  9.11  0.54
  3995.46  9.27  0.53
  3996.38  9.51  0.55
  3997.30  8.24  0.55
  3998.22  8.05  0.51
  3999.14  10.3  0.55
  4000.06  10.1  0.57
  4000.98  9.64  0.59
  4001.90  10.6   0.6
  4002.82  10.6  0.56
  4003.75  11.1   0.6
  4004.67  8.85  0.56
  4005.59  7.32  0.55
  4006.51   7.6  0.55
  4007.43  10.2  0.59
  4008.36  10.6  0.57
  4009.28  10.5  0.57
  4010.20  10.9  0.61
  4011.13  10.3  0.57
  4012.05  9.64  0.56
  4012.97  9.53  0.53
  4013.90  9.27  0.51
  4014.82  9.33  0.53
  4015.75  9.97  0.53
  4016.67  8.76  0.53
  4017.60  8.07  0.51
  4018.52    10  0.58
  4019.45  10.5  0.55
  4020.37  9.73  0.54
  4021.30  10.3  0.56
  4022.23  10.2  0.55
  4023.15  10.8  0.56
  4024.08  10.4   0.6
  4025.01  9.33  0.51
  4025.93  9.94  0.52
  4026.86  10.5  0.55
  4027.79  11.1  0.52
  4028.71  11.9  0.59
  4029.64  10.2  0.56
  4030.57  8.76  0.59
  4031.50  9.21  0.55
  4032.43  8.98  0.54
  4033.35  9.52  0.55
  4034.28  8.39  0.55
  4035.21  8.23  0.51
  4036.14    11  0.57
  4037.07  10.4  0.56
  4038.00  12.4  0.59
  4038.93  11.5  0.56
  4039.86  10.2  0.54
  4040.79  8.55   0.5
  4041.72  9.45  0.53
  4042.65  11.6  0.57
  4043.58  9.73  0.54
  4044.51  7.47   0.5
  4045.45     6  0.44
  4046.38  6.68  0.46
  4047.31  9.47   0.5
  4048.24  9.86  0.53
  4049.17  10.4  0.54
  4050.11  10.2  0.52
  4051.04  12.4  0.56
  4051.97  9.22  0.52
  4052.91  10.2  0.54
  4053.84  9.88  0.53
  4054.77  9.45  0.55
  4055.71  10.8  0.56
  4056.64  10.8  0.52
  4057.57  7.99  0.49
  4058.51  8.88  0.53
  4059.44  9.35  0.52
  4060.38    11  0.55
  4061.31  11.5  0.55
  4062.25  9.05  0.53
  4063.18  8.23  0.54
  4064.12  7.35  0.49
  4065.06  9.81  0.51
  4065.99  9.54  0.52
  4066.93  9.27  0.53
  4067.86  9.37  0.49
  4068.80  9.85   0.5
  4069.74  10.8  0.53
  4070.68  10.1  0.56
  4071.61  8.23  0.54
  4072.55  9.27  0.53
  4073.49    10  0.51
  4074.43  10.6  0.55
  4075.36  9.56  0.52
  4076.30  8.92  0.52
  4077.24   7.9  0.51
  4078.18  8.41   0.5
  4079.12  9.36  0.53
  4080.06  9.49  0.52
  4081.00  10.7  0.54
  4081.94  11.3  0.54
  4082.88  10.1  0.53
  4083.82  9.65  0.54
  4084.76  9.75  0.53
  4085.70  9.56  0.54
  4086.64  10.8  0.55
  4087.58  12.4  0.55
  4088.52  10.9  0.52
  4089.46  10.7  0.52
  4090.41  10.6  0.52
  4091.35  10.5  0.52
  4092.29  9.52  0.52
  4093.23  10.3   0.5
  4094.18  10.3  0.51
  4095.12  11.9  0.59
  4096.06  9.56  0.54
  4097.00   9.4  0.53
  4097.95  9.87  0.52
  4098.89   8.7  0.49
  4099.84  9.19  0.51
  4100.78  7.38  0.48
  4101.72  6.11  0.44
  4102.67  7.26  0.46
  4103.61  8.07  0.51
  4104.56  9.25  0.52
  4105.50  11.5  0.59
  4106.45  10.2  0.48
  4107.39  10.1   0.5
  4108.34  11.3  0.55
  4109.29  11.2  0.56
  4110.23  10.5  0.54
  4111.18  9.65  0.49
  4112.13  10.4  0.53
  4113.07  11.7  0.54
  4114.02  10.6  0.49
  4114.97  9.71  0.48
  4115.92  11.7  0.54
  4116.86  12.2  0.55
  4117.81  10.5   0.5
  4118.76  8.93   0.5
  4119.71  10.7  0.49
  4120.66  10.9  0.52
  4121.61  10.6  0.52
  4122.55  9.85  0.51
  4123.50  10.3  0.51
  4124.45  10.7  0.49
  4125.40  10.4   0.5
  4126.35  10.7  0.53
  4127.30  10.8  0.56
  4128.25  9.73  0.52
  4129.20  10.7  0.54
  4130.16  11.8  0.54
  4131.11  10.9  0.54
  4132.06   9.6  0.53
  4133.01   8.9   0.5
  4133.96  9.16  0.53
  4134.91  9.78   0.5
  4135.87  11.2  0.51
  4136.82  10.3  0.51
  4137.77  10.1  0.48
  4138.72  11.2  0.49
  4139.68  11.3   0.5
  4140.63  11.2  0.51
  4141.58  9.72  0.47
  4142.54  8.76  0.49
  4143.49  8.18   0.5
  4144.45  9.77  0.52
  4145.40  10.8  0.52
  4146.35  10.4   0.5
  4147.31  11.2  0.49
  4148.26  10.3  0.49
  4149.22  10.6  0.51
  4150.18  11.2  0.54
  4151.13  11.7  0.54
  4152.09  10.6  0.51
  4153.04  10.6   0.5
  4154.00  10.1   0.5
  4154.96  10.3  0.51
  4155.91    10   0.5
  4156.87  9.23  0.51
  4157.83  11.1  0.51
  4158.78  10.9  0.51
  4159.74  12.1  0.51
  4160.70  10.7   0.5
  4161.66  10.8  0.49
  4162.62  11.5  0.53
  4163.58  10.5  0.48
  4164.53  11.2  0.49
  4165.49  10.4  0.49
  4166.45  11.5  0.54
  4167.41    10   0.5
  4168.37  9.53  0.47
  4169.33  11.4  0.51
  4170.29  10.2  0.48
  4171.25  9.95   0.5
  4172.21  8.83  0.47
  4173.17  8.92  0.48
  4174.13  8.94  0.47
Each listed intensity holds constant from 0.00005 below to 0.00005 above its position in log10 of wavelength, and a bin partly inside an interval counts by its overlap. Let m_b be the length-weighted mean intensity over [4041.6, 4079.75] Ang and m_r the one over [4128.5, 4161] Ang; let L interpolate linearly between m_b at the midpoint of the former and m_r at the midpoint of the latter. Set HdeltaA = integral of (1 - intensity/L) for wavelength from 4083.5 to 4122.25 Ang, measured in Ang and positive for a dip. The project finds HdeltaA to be -0.62 Ang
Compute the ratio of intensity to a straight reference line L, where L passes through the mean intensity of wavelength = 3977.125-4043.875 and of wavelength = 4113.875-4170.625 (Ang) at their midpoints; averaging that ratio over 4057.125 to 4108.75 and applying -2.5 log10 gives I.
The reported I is 0.05 mag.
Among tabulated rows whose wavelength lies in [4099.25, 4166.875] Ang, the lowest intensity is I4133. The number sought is 6.11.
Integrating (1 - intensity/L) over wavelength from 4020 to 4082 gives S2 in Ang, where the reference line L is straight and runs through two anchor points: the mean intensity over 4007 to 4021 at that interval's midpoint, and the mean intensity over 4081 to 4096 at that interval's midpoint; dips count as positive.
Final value 2.8 Ang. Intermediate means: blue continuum 9.82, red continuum 10.5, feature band 9.7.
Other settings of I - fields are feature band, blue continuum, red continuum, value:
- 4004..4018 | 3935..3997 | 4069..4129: -0.197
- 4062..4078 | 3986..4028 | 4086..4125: 0.080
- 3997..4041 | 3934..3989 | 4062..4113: -0.248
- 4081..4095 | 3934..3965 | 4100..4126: -0.115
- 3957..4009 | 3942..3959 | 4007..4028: 0.139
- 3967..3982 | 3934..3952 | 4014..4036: 0.264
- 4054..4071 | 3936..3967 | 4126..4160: -0.120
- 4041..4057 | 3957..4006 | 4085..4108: -0.091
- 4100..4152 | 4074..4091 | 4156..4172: 0.016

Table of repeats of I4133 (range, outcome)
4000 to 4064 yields 6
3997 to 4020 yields 7.32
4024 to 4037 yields 8.23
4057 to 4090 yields 7.35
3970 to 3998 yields 3.09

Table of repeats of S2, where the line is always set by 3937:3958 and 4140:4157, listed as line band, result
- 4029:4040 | -2.3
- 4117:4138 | -0.9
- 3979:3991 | -3.2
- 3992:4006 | -3.6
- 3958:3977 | 6.1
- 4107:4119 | -1.3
